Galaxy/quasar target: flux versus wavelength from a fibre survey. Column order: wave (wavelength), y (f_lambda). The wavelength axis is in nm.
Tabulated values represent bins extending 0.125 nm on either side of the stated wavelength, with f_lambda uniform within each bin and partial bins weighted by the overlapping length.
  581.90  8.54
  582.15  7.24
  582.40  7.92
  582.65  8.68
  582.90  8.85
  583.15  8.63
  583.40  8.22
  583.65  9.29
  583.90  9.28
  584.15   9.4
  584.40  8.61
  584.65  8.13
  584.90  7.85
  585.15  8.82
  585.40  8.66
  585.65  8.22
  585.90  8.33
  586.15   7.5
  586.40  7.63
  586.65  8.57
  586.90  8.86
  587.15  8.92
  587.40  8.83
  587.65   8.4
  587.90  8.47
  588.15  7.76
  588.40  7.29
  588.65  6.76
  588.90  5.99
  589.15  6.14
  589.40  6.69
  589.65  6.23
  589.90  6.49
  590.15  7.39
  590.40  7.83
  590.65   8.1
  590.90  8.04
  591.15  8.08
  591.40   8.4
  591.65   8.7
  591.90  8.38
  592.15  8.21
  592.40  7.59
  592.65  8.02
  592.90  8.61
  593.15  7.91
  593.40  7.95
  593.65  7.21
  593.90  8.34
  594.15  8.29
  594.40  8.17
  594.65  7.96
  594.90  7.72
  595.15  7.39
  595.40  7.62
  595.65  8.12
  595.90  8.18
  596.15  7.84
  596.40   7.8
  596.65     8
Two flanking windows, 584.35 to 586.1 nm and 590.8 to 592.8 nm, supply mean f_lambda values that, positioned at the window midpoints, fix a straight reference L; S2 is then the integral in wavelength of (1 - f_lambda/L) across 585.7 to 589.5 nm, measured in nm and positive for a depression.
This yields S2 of 0.24 nm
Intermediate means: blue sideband 8.33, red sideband 8.18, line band 7.76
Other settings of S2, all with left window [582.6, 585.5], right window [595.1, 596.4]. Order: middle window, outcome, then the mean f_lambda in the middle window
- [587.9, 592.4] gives 0.42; 7.47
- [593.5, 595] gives 0.00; 7.95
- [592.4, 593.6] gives 0.01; 8.01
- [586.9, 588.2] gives -0.02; 8.55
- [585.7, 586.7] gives 0.07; 7.98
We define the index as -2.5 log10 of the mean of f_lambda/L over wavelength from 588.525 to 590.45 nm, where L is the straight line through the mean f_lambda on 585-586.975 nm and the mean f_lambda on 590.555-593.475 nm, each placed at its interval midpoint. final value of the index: 0.23 mag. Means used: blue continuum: 8.3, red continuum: 8.17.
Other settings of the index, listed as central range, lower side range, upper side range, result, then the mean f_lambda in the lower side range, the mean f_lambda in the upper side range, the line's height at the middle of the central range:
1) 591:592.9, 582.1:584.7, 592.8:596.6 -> -0.02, 8.62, 7.94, 8.1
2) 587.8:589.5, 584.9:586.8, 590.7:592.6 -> 0.17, 8.23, 8.19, 8.21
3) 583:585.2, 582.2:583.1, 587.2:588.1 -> -0.03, 8.39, 8.53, 8.43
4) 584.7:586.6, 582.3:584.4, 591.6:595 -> 0.06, 8.78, 8.06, 8.62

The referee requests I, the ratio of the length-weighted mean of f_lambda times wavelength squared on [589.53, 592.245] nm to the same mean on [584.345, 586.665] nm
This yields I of 0.97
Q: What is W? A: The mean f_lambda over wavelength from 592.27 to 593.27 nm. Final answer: 8.03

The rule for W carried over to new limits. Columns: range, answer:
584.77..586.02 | 8.38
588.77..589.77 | 6.27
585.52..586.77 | 8.05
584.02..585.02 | 8.5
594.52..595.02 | 7.84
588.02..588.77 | 7.28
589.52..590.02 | 6.36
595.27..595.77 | 7.86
